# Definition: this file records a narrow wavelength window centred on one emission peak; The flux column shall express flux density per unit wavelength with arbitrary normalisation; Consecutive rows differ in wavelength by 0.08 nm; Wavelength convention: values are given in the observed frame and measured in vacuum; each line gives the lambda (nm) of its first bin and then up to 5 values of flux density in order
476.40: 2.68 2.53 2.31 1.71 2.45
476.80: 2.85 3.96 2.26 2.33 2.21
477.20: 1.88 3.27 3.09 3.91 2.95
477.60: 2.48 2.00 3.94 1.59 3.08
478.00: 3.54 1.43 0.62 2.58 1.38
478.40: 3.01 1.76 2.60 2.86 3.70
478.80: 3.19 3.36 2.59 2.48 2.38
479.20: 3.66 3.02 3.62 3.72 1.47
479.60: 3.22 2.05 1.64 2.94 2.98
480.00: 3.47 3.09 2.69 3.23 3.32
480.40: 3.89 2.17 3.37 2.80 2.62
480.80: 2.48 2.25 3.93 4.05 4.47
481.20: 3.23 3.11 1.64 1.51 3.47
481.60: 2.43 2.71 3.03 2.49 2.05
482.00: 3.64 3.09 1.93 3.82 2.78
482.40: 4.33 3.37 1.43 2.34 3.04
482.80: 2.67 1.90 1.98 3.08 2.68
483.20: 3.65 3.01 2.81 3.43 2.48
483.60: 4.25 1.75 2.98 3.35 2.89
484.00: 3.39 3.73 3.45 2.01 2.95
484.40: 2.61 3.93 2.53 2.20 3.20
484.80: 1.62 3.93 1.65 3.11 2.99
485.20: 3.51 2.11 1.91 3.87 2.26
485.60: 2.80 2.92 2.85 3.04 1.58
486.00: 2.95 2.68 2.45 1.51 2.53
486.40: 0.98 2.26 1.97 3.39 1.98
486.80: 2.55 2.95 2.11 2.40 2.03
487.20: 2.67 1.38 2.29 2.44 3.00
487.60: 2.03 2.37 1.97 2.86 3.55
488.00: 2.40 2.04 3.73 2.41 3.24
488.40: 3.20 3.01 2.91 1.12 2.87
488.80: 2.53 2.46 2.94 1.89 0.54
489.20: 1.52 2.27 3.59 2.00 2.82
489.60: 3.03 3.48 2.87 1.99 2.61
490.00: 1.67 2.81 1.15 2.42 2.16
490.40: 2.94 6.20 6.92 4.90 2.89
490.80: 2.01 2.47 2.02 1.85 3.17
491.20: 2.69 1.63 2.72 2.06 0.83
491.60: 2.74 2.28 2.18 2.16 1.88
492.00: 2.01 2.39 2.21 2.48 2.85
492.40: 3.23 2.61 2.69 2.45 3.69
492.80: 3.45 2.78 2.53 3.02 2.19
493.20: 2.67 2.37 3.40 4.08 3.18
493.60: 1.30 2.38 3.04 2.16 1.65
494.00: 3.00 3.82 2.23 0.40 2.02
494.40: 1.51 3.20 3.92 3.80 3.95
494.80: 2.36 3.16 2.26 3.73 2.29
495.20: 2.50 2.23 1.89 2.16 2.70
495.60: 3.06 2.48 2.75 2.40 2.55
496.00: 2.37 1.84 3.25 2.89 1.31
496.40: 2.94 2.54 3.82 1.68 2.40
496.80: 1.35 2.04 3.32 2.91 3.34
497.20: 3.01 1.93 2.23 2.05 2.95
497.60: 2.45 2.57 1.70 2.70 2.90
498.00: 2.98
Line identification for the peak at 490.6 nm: H-gamma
